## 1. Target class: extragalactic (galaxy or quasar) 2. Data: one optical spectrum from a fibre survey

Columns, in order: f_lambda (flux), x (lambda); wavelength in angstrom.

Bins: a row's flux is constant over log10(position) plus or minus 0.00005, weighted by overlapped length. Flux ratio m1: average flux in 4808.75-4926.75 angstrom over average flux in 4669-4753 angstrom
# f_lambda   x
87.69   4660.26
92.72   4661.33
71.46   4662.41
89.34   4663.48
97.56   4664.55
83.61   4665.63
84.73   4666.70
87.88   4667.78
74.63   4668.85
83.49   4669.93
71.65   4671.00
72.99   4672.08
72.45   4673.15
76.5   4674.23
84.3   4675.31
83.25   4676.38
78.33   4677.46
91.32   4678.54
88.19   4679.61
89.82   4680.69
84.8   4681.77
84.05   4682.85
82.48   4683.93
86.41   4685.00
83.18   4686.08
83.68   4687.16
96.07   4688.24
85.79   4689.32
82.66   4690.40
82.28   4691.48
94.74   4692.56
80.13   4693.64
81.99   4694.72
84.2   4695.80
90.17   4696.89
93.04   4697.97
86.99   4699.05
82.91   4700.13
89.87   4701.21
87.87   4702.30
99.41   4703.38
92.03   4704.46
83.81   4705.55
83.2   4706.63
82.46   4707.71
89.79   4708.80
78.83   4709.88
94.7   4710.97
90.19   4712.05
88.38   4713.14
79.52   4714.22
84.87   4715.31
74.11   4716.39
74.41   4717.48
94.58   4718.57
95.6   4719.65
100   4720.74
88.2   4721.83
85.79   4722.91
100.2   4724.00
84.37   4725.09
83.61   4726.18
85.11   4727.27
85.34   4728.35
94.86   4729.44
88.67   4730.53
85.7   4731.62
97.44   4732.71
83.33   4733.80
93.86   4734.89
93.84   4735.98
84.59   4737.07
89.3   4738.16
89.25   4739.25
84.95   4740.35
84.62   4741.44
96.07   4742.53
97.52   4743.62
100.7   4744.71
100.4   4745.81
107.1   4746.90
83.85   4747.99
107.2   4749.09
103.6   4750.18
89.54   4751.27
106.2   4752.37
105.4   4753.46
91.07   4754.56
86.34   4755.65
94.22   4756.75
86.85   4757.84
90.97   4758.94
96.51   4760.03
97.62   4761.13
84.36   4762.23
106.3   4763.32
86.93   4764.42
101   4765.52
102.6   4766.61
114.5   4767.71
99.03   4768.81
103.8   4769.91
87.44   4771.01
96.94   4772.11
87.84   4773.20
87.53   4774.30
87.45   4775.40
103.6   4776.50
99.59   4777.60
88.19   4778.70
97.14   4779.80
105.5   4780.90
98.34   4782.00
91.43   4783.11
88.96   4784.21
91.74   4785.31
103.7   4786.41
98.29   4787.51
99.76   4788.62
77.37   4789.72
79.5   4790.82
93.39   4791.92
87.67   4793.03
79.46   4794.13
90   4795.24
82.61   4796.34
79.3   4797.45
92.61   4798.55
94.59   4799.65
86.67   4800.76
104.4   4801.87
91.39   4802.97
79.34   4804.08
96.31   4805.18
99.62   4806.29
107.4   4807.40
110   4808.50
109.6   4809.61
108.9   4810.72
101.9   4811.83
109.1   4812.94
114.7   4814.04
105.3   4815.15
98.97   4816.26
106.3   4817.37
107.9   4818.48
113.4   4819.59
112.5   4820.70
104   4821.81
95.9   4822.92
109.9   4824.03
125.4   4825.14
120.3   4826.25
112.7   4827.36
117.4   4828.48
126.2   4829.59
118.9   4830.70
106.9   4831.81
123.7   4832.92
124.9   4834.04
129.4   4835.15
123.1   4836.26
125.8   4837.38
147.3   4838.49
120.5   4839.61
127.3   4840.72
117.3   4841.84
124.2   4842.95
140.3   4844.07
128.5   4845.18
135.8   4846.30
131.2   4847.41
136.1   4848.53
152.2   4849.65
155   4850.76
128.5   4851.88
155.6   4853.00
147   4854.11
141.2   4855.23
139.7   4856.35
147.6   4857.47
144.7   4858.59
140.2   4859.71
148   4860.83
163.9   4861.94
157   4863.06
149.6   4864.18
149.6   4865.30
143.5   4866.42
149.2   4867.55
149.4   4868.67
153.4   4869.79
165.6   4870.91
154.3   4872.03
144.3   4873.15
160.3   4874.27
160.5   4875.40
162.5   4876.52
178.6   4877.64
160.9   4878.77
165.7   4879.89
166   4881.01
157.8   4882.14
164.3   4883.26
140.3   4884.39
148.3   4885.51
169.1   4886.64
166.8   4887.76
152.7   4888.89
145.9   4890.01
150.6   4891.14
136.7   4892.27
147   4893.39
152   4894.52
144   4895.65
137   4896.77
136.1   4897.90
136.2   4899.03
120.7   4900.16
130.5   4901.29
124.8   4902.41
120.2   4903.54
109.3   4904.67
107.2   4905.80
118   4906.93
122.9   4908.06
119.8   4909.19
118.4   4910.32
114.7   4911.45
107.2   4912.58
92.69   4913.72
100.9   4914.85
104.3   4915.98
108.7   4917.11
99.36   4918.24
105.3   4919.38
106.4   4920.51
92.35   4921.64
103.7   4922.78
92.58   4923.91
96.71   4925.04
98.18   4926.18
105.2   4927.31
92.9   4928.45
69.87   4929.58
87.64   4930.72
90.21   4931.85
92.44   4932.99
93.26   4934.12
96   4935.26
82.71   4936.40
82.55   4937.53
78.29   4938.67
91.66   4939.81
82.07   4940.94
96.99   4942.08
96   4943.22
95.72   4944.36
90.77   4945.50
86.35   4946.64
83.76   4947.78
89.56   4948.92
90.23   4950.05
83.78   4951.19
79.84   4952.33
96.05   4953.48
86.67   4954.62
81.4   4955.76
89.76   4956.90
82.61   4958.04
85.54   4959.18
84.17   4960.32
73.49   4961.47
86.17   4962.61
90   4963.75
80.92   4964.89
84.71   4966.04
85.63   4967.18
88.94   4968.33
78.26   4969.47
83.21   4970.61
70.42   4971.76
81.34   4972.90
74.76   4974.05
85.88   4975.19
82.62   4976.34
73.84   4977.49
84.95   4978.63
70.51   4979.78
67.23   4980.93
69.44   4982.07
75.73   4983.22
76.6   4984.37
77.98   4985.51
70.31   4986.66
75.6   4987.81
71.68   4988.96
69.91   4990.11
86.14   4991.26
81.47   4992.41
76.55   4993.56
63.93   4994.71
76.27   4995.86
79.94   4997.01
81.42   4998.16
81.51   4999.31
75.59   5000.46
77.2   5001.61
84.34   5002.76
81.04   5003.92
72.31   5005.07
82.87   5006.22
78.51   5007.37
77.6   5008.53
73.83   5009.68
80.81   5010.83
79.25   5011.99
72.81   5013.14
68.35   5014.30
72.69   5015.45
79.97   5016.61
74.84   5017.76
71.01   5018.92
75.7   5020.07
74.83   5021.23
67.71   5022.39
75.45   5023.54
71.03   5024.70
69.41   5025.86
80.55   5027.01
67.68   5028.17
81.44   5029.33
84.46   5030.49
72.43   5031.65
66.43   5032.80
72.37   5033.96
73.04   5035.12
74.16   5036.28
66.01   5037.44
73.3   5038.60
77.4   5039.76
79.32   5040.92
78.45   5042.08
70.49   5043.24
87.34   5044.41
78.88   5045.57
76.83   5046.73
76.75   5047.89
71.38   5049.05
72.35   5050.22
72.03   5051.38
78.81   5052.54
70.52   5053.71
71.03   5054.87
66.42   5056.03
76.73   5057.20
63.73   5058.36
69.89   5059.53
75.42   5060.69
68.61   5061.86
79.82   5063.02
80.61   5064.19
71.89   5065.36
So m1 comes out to 1.5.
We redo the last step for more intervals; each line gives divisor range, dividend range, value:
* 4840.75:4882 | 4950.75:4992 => 0.54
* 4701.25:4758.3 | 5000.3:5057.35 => 0.83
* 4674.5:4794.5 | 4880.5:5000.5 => 1.10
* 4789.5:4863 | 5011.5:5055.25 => 0.64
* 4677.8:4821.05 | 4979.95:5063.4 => 0.81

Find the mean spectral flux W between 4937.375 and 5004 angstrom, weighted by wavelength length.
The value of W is 81.5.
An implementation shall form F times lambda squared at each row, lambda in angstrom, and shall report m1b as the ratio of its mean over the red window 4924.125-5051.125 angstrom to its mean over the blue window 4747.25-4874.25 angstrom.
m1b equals 0.8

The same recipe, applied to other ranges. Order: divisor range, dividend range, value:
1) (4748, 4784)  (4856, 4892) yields 1.68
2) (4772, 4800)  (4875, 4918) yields 1.56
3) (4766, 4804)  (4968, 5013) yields 0.90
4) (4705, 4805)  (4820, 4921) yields 1.54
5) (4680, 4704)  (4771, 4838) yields 1.23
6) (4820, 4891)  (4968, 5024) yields 0.58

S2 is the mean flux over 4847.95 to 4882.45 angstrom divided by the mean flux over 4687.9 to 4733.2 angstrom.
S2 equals 1.7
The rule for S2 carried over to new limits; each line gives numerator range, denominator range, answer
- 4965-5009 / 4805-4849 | 0.66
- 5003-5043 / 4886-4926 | 0.61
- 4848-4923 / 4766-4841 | 1.34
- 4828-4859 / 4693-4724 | 1.52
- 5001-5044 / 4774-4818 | 0.78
